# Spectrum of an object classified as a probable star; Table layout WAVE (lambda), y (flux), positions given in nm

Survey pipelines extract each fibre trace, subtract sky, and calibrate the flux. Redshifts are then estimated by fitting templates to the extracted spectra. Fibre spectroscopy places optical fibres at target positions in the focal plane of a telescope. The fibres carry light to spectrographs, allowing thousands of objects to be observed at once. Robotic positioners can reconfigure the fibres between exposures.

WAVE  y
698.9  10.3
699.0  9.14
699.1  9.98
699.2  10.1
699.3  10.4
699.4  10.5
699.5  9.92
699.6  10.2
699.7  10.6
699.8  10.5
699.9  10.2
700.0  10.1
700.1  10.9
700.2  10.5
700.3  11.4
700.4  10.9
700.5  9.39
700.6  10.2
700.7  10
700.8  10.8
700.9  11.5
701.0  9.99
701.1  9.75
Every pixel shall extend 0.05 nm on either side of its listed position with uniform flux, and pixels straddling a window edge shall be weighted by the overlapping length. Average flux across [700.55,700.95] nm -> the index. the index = 10.6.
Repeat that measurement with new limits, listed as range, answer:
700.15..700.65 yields 10.5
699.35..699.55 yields 10.2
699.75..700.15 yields 10.4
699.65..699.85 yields 10.6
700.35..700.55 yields 10.1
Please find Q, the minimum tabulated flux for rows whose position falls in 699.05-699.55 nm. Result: 9.92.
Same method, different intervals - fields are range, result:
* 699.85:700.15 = 10.1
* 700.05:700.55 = 9.39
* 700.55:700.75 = 10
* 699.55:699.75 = 10.2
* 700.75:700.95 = 10.8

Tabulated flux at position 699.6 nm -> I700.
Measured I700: 10.2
